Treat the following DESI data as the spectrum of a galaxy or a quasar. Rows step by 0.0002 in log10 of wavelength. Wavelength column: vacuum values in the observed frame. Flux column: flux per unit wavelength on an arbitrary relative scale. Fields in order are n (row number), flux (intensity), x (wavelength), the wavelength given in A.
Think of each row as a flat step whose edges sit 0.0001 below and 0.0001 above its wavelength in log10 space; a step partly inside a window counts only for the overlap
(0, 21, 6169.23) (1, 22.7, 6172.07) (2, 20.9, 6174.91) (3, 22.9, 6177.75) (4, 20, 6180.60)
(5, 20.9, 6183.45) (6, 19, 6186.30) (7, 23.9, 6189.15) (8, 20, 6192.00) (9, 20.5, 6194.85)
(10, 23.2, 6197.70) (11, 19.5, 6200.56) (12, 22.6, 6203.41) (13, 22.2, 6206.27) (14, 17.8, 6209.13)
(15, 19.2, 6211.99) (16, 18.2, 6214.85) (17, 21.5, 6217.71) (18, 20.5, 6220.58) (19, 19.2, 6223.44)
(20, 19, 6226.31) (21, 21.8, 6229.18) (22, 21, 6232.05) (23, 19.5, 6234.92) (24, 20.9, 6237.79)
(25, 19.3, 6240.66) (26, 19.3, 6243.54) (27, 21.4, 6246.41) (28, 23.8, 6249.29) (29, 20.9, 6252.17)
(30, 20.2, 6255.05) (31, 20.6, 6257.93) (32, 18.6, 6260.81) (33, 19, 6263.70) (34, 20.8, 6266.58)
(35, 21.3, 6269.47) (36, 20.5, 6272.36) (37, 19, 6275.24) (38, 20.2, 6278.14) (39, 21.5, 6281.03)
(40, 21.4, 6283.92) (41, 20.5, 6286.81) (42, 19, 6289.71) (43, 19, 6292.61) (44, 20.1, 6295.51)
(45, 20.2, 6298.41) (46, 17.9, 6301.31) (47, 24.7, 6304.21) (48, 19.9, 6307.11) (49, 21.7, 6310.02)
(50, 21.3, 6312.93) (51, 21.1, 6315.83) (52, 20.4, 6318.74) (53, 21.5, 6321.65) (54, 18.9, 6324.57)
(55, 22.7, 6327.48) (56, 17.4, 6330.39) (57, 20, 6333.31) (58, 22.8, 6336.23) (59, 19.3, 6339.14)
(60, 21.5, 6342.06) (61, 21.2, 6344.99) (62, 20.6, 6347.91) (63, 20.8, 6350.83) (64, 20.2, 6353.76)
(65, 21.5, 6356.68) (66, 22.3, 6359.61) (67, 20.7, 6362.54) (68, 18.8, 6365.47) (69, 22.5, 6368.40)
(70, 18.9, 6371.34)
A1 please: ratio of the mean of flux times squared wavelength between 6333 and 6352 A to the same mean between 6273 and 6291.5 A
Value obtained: 1.05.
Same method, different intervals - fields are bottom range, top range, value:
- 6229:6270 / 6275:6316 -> 1.02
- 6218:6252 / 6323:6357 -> 1.03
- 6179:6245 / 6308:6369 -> 1.06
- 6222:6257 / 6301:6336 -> 1.04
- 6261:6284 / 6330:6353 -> 1.04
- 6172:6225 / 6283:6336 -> 1.02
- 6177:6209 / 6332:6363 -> 1.04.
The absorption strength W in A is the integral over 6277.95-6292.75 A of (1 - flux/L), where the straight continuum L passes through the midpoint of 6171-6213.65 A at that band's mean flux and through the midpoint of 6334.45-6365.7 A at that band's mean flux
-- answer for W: 0.4 A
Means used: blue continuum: 21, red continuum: 21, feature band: 20.4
